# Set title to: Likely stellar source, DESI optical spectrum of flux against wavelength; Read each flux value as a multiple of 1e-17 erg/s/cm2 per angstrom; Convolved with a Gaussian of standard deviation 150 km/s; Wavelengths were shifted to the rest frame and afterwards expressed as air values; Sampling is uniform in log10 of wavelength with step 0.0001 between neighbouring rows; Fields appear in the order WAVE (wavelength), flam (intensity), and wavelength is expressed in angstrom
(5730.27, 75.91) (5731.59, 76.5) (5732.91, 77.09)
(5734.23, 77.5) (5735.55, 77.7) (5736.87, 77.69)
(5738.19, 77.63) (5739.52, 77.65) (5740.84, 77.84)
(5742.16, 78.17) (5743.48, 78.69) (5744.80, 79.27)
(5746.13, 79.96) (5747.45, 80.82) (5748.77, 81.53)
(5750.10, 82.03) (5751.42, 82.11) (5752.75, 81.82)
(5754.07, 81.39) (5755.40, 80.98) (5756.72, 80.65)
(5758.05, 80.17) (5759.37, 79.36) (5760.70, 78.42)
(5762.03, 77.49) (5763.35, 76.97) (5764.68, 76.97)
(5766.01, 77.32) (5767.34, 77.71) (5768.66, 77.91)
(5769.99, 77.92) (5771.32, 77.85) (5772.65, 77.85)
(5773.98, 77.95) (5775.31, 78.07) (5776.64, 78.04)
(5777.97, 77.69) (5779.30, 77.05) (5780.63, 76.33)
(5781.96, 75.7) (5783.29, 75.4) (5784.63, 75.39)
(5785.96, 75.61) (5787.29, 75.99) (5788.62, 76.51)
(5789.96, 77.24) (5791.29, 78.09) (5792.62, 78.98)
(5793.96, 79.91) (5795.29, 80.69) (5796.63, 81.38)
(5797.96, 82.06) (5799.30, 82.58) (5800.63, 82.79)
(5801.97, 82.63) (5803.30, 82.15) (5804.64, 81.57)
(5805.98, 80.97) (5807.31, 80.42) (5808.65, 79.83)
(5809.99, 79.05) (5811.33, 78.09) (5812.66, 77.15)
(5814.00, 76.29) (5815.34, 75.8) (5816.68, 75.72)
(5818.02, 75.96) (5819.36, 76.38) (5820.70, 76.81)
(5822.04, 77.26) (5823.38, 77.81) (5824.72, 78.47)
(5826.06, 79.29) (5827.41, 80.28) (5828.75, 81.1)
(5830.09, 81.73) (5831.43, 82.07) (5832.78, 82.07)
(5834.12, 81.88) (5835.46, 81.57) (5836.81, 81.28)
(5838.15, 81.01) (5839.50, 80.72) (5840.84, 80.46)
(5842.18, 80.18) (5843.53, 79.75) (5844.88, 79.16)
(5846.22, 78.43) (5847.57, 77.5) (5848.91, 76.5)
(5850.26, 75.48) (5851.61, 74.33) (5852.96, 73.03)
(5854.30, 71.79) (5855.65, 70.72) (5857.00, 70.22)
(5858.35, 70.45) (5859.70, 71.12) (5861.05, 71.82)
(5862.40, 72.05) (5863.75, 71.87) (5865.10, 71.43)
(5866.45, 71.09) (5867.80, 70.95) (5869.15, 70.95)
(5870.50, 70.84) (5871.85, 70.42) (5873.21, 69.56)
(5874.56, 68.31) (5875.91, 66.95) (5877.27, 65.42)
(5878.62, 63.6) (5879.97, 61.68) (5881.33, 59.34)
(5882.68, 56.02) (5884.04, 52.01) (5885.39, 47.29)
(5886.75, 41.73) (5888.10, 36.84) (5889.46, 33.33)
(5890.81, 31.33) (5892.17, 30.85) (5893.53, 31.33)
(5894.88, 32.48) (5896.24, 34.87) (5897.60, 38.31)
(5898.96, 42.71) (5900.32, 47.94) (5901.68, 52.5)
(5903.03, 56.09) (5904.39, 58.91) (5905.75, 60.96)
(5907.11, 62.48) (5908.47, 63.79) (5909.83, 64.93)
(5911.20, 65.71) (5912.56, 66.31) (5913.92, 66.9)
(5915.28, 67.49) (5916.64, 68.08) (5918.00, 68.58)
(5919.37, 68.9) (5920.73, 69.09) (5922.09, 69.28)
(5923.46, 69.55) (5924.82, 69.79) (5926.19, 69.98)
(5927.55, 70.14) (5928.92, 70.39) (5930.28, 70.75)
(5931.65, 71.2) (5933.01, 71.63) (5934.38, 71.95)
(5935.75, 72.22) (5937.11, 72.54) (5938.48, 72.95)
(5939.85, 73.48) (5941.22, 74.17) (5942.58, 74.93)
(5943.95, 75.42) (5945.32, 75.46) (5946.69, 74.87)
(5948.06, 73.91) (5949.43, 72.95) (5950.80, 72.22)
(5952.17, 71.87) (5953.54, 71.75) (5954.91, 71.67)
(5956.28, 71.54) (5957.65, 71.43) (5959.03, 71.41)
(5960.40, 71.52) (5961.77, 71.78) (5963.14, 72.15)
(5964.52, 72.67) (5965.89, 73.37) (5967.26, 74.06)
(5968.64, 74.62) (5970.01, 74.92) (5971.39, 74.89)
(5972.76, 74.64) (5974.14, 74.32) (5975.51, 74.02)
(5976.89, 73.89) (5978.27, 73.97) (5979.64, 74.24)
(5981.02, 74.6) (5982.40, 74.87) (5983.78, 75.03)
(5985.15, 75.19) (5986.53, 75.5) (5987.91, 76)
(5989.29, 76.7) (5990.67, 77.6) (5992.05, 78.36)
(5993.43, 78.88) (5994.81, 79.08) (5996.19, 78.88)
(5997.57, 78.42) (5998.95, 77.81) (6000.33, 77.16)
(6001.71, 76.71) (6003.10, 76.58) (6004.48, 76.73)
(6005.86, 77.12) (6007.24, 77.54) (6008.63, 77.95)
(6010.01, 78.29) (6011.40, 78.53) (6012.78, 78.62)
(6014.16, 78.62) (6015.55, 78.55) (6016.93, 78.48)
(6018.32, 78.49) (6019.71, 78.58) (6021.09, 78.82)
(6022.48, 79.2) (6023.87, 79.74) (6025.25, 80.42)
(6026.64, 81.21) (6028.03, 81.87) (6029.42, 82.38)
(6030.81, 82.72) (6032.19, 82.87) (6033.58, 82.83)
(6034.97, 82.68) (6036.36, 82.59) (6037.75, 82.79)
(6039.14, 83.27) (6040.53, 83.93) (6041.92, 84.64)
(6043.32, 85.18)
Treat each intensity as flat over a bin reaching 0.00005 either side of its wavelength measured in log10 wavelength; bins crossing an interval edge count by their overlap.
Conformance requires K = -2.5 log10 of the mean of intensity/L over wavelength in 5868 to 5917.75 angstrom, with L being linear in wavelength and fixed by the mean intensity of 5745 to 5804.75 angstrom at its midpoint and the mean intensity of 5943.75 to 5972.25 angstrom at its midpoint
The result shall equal 0.33 mag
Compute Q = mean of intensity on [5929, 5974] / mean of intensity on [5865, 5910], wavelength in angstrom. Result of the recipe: 1.34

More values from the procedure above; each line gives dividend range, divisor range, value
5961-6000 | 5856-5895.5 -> 1.28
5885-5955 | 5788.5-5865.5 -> 0.79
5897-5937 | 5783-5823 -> 0.82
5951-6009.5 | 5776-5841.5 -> 0.95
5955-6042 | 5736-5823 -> 0.98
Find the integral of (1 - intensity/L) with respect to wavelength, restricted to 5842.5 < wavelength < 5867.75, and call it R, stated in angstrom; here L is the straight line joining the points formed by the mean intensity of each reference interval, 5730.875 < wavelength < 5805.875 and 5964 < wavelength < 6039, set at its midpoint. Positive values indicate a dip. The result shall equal 1.5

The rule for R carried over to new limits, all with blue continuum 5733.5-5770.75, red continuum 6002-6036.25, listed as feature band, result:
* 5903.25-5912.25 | 1.9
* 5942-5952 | 0.7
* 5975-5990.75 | 0.9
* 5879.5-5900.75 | 10.0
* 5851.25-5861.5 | 1.0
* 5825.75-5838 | -0.3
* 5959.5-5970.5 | 0.9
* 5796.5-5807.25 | -0.4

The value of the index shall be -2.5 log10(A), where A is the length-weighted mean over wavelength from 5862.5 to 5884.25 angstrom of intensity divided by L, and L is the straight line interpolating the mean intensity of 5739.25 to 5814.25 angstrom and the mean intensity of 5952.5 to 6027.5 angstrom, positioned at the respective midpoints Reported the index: 0.16 mag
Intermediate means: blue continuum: 79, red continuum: 76.1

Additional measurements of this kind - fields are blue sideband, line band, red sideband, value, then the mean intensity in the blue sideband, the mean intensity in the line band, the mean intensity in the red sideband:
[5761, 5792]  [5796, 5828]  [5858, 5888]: -0.10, 77.1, 79.2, 64.6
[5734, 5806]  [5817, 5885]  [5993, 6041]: 0.08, 78.9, 73.7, 79.7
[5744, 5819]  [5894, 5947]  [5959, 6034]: 0.20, 78.8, 64.6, 77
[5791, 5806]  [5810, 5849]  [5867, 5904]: -0.12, 81.2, 79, 52.1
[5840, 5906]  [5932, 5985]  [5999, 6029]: -0.02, 61.5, 73.4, 78.5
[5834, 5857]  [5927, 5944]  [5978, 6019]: 0.07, 77.6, 72.4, 77.2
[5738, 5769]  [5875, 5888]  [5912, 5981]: 0.30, 79.3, 56.4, 72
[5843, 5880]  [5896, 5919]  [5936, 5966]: 0.23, 71.8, 58.6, 72.9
